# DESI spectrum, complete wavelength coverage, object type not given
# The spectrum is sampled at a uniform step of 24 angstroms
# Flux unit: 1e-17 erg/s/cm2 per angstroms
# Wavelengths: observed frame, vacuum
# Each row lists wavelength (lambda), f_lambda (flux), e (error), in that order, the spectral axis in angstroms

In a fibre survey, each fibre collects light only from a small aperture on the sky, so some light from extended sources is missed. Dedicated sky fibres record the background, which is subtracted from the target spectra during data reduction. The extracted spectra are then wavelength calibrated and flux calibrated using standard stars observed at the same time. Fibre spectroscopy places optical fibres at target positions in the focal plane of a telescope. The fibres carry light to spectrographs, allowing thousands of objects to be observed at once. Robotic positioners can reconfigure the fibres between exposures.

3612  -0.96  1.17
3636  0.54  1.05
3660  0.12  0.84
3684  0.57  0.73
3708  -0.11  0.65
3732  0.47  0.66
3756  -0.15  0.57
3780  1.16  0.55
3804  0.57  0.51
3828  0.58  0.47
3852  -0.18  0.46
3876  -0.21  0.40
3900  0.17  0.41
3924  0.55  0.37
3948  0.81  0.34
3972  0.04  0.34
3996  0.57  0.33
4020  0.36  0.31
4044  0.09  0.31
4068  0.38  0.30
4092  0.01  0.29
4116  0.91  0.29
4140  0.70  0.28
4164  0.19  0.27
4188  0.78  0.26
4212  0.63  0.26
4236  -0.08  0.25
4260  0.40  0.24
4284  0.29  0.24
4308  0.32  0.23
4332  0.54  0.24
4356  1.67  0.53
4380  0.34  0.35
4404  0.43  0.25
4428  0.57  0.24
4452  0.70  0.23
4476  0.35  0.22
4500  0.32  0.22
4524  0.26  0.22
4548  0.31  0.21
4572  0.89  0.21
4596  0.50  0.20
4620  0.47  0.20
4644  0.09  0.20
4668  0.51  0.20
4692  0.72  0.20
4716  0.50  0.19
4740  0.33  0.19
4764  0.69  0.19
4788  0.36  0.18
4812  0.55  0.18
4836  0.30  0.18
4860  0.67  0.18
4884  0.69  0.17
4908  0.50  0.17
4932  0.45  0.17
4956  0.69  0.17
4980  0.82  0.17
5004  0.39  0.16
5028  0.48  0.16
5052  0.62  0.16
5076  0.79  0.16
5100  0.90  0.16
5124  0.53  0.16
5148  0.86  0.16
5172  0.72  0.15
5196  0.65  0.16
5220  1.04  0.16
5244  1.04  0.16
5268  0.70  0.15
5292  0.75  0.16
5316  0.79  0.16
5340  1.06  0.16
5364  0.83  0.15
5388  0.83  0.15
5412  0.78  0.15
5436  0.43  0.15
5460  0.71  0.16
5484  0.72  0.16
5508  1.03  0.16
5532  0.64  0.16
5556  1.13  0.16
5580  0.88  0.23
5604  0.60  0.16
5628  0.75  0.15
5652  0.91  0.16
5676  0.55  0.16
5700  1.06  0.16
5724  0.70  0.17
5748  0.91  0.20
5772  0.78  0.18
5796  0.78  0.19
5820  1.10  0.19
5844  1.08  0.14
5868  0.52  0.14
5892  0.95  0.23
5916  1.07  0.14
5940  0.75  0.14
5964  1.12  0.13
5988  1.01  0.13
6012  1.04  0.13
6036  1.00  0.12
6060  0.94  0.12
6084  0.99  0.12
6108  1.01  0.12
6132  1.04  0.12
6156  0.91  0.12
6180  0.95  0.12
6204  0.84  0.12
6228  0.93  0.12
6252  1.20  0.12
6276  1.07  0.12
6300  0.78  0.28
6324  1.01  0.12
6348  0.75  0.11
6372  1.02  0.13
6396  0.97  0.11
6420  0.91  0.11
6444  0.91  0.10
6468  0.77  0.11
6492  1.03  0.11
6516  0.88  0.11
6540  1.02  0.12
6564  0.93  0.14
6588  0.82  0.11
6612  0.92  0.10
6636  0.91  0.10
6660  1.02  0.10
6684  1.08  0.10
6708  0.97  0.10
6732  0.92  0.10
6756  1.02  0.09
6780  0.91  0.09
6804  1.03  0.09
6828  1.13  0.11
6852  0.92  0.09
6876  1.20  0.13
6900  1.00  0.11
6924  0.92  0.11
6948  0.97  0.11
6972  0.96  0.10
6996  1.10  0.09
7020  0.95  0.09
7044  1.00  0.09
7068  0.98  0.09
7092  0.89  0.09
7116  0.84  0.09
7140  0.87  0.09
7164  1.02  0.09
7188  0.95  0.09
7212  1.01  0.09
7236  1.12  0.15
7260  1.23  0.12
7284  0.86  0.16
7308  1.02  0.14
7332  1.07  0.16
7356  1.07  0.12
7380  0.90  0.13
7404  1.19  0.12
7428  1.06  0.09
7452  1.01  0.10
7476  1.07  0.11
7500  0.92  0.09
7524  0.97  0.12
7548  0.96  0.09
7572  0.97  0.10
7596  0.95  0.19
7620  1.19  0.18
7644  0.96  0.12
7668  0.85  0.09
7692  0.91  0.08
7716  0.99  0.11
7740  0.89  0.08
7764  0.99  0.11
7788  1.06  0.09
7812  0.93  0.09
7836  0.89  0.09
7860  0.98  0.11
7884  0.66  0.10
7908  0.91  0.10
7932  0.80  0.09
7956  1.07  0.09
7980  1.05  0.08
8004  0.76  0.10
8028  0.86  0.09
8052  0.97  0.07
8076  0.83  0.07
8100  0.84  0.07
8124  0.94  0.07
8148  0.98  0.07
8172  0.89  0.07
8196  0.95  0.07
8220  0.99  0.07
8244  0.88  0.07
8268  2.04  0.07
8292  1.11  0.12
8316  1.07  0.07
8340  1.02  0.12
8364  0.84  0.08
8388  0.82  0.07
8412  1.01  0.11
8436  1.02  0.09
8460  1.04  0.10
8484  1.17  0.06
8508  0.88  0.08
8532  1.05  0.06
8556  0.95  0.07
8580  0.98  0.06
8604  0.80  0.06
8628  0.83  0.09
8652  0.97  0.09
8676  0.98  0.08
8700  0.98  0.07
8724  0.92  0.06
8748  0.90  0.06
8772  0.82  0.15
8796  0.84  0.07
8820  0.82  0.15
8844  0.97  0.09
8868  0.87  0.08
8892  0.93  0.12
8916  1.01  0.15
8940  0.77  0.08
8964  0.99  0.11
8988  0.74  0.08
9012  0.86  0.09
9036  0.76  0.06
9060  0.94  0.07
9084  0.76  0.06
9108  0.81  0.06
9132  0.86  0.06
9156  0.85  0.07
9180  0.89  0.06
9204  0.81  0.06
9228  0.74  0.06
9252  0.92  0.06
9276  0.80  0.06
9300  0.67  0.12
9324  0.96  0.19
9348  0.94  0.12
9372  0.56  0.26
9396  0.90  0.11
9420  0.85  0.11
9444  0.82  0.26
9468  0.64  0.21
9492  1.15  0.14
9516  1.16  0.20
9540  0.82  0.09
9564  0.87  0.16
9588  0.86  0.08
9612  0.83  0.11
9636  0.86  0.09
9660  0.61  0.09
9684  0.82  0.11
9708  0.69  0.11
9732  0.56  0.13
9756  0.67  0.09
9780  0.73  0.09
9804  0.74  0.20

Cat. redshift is 0.26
